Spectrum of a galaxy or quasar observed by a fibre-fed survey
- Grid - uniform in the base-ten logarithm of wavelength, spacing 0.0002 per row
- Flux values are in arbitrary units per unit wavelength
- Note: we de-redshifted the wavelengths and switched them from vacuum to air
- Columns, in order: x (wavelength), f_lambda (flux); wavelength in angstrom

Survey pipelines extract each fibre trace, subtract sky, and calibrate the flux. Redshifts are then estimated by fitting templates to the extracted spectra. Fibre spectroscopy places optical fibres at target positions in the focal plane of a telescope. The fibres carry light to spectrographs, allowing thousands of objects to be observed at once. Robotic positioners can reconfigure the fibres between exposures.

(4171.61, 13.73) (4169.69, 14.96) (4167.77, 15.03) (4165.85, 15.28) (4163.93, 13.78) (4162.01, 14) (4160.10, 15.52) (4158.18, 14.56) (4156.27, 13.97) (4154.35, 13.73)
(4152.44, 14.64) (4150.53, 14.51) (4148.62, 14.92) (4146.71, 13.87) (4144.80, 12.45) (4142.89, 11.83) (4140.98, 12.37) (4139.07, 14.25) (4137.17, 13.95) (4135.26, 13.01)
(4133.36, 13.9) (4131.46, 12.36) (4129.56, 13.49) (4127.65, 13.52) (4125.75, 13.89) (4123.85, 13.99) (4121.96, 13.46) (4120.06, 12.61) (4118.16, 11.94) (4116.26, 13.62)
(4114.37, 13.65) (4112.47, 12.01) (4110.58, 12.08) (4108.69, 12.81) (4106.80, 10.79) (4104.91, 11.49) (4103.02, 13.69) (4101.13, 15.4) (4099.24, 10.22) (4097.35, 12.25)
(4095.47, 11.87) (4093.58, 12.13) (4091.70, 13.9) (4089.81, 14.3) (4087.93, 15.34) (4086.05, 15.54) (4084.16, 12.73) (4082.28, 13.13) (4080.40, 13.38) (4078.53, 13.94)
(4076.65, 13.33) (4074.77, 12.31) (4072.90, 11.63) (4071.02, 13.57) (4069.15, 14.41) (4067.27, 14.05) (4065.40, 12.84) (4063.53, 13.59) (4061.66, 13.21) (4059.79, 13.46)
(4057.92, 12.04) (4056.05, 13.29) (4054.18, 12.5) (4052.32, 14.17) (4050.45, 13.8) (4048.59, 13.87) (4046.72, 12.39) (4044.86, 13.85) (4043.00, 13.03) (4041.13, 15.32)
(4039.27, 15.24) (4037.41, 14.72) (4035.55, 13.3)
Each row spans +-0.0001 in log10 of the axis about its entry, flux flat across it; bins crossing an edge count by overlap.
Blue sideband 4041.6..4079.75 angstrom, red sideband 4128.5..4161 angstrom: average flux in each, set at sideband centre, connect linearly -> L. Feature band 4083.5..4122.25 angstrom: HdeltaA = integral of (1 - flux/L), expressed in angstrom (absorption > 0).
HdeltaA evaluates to 1.6 angstrom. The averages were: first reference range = 13.3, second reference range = 13.7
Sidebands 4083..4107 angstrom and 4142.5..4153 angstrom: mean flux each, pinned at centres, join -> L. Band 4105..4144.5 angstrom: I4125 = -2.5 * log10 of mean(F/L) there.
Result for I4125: 0.05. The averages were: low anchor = 13.1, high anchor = 13.8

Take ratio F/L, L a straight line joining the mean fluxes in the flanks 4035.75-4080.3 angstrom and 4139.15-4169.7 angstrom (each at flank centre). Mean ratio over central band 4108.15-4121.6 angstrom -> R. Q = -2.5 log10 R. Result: 0.09 mag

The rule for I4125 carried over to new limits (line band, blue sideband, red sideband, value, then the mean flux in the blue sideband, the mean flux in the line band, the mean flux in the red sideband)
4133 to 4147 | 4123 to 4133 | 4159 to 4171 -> 0.059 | 13.5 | 13.1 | 14.7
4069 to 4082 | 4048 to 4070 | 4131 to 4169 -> 0.029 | 13.4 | 13.2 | 13.9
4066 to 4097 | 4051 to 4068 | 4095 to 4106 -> -0.050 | 13.2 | 13.4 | 12.5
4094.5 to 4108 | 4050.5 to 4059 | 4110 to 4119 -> 0.046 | 13.1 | 12.3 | 12.7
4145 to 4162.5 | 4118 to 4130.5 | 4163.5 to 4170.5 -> 0.002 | 13.3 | 14.3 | 14.8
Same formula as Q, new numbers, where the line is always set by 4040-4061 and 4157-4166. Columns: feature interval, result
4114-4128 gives 0.07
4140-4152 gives 0.08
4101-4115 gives 0.12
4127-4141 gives 0.07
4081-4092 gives -0.03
